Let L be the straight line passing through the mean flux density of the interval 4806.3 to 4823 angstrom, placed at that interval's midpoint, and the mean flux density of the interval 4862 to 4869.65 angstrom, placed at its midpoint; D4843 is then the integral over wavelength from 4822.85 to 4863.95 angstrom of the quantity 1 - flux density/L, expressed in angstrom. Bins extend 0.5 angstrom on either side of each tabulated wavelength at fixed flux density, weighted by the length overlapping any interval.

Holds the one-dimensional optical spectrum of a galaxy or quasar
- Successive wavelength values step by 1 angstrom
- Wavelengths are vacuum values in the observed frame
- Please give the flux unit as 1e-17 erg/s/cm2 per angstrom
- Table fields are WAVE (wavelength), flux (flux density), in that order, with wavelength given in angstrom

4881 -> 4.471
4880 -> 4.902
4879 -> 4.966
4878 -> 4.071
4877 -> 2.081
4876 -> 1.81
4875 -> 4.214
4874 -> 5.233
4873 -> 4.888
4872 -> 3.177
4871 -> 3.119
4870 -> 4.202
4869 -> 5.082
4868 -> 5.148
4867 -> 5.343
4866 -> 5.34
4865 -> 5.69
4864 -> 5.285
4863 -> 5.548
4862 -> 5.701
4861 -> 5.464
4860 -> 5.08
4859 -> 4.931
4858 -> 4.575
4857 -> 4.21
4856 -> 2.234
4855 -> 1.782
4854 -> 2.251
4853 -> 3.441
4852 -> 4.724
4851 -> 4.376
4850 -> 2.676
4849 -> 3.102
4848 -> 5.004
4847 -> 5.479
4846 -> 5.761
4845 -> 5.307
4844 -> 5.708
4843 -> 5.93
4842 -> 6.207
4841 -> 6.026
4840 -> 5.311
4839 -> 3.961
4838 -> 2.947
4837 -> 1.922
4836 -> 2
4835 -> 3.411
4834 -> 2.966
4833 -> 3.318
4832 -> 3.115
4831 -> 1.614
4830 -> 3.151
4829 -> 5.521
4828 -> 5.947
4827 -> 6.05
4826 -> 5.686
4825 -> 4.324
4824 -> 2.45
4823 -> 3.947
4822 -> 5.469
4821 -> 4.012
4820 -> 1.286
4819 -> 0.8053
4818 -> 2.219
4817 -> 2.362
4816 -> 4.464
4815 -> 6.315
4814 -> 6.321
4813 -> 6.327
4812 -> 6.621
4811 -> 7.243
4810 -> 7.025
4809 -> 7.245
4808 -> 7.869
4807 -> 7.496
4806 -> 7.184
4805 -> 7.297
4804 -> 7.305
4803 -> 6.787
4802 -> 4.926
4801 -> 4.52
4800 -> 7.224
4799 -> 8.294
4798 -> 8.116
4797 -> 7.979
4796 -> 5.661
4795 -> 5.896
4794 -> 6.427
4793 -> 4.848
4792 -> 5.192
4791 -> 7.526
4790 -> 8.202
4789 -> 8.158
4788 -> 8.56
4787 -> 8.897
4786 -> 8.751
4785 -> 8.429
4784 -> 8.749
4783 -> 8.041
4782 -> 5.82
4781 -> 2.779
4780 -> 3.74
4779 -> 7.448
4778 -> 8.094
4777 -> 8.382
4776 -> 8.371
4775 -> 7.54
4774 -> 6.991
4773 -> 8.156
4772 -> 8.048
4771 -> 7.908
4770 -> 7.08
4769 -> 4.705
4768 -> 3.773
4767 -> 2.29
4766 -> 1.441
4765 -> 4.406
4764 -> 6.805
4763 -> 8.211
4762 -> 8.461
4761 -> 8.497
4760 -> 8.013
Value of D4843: 8.1 angstrom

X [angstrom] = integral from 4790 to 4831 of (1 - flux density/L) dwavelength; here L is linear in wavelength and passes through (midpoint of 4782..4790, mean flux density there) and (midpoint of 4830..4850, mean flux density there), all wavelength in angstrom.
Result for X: 5.3 angstrom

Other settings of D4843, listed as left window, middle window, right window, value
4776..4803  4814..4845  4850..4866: 7.9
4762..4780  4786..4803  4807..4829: -3.6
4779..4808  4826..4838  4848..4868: 4.0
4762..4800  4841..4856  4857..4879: 2.1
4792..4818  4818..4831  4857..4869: 4.5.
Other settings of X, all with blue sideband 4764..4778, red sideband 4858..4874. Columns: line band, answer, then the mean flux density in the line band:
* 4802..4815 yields -2.88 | 6.95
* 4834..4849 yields 2.03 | 4.53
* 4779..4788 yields -1.52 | 7.02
